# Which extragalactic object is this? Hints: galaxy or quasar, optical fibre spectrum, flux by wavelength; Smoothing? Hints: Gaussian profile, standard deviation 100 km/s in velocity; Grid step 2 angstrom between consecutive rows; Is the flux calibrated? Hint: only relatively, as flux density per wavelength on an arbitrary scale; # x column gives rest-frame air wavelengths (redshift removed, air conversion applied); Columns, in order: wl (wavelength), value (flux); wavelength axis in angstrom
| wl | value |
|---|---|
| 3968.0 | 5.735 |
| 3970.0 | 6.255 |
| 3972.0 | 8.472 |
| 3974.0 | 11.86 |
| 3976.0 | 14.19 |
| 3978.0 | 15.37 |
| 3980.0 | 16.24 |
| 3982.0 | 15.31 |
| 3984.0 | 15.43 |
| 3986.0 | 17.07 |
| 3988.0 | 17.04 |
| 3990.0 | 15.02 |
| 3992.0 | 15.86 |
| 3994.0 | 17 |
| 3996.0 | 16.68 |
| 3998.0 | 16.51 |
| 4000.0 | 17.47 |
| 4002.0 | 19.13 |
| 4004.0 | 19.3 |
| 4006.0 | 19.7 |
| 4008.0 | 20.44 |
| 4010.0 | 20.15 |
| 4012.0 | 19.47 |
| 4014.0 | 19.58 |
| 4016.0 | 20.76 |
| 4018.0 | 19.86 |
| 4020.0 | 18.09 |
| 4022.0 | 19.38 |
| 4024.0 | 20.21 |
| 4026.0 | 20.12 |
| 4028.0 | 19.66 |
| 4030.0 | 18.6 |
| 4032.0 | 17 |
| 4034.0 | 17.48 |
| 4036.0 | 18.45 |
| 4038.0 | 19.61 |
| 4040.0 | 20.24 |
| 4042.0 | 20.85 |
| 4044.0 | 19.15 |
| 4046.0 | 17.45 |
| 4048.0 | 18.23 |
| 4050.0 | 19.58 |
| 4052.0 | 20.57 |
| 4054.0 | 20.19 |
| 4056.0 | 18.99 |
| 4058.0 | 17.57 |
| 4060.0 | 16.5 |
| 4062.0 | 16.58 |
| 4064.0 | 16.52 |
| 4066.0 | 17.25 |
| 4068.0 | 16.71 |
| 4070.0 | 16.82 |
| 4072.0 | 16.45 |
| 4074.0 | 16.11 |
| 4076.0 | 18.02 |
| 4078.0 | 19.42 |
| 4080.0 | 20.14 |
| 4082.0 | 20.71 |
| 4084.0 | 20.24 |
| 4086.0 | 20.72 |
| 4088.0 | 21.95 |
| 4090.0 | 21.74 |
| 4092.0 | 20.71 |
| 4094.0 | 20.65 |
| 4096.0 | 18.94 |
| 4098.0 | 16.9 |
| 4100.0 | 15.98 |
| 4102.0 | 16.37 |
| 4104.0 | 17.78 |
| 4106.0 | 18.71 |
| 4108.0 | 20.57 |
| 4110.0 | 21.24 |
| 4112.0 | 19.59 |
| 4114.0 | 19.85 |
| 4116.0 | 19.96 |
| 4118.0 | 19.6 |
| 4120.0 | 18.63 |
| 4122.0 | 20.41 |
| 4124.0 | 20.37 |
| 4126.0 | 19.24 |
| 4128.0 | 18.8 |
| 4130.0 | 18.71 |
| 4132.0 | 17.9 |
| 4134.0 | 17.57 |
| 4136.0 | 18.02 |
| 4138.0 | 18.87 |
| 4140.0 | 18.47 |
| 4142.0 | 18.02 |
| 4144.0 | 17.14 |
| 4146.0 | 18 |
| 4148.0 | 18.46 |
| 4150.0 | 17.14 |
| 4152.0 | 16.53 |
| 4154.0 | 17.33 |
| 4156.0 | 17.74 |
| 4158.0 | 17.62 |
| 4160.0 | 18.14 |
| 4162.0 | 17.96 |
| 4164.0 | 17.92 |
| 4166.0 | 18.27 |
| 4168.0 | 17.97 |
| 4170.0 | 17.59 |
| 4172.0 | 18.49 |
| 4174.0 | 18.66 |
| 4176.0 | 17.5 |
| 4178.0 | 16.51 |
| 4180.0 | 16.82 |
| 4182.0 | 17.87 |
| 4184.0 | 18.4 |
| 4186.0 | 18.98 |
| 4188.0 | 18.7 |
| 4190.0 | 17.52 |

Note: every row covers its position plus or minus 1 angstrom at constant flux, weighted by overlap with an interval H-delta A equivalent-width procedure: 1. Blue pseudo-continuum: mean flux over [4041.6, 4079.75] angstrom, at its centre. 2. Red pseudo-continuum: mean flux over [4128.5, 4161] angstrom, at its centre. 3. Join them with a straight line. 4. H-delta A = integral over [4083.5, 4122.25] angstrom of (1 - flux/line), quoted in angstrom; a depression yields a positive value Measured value -3.3 angstrom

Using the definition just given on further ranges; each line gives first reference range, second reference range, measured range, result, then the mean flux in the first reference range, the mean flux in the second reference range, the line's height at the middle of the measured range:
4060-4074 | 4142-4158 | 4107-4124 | -2.81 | 16.7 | 17.5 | 17.2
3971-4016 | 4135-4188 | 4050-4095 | -4.05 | 16.8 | 17.9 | 17.3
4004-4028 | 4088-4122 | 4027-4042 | 0.62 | 19.8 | 19.3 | 19.7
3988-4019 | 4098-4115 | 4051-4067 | 0.45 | 18.4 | 18.7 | 18.5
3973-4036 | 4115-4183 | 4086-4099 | -1.57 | 17.8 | 18.2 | 18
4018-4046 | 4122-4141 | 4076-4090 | -1.12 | 19.1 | 18.8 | 18.9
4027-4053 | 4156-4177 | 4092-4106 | 0.36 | 19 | 18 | 18.5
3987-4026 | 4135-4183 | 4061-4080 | 1.01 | 18.5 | 17.8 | 18.2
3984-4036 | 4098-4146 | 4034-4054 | -0.86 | 18.4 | 18.7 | 18.5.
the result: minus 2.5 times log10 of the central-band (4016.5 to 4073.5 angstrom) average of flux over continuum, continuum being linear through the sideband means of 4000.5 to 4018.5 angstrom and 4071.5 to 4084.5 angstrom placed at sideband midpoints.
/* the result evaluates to 0.043 mag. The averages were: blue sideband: 19.8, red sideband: 18.8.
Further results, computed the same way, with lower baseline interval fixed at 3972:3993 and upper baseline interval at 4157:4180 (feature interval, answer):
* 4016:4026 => -0.248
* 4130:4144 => -0.046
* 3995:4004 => -0.157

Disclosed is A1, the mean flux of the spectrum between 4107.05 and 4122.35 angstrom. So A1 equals 20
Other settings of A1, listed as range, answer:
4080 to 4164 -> 18.9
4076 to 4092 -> 20.5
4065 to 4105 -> 18.7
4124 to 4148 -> 18.3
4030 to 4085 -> 18.4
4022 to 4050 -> 19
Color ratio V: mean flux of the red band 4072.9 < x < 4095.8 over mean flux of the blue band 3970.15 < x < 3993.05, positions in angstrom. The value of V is 1.4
